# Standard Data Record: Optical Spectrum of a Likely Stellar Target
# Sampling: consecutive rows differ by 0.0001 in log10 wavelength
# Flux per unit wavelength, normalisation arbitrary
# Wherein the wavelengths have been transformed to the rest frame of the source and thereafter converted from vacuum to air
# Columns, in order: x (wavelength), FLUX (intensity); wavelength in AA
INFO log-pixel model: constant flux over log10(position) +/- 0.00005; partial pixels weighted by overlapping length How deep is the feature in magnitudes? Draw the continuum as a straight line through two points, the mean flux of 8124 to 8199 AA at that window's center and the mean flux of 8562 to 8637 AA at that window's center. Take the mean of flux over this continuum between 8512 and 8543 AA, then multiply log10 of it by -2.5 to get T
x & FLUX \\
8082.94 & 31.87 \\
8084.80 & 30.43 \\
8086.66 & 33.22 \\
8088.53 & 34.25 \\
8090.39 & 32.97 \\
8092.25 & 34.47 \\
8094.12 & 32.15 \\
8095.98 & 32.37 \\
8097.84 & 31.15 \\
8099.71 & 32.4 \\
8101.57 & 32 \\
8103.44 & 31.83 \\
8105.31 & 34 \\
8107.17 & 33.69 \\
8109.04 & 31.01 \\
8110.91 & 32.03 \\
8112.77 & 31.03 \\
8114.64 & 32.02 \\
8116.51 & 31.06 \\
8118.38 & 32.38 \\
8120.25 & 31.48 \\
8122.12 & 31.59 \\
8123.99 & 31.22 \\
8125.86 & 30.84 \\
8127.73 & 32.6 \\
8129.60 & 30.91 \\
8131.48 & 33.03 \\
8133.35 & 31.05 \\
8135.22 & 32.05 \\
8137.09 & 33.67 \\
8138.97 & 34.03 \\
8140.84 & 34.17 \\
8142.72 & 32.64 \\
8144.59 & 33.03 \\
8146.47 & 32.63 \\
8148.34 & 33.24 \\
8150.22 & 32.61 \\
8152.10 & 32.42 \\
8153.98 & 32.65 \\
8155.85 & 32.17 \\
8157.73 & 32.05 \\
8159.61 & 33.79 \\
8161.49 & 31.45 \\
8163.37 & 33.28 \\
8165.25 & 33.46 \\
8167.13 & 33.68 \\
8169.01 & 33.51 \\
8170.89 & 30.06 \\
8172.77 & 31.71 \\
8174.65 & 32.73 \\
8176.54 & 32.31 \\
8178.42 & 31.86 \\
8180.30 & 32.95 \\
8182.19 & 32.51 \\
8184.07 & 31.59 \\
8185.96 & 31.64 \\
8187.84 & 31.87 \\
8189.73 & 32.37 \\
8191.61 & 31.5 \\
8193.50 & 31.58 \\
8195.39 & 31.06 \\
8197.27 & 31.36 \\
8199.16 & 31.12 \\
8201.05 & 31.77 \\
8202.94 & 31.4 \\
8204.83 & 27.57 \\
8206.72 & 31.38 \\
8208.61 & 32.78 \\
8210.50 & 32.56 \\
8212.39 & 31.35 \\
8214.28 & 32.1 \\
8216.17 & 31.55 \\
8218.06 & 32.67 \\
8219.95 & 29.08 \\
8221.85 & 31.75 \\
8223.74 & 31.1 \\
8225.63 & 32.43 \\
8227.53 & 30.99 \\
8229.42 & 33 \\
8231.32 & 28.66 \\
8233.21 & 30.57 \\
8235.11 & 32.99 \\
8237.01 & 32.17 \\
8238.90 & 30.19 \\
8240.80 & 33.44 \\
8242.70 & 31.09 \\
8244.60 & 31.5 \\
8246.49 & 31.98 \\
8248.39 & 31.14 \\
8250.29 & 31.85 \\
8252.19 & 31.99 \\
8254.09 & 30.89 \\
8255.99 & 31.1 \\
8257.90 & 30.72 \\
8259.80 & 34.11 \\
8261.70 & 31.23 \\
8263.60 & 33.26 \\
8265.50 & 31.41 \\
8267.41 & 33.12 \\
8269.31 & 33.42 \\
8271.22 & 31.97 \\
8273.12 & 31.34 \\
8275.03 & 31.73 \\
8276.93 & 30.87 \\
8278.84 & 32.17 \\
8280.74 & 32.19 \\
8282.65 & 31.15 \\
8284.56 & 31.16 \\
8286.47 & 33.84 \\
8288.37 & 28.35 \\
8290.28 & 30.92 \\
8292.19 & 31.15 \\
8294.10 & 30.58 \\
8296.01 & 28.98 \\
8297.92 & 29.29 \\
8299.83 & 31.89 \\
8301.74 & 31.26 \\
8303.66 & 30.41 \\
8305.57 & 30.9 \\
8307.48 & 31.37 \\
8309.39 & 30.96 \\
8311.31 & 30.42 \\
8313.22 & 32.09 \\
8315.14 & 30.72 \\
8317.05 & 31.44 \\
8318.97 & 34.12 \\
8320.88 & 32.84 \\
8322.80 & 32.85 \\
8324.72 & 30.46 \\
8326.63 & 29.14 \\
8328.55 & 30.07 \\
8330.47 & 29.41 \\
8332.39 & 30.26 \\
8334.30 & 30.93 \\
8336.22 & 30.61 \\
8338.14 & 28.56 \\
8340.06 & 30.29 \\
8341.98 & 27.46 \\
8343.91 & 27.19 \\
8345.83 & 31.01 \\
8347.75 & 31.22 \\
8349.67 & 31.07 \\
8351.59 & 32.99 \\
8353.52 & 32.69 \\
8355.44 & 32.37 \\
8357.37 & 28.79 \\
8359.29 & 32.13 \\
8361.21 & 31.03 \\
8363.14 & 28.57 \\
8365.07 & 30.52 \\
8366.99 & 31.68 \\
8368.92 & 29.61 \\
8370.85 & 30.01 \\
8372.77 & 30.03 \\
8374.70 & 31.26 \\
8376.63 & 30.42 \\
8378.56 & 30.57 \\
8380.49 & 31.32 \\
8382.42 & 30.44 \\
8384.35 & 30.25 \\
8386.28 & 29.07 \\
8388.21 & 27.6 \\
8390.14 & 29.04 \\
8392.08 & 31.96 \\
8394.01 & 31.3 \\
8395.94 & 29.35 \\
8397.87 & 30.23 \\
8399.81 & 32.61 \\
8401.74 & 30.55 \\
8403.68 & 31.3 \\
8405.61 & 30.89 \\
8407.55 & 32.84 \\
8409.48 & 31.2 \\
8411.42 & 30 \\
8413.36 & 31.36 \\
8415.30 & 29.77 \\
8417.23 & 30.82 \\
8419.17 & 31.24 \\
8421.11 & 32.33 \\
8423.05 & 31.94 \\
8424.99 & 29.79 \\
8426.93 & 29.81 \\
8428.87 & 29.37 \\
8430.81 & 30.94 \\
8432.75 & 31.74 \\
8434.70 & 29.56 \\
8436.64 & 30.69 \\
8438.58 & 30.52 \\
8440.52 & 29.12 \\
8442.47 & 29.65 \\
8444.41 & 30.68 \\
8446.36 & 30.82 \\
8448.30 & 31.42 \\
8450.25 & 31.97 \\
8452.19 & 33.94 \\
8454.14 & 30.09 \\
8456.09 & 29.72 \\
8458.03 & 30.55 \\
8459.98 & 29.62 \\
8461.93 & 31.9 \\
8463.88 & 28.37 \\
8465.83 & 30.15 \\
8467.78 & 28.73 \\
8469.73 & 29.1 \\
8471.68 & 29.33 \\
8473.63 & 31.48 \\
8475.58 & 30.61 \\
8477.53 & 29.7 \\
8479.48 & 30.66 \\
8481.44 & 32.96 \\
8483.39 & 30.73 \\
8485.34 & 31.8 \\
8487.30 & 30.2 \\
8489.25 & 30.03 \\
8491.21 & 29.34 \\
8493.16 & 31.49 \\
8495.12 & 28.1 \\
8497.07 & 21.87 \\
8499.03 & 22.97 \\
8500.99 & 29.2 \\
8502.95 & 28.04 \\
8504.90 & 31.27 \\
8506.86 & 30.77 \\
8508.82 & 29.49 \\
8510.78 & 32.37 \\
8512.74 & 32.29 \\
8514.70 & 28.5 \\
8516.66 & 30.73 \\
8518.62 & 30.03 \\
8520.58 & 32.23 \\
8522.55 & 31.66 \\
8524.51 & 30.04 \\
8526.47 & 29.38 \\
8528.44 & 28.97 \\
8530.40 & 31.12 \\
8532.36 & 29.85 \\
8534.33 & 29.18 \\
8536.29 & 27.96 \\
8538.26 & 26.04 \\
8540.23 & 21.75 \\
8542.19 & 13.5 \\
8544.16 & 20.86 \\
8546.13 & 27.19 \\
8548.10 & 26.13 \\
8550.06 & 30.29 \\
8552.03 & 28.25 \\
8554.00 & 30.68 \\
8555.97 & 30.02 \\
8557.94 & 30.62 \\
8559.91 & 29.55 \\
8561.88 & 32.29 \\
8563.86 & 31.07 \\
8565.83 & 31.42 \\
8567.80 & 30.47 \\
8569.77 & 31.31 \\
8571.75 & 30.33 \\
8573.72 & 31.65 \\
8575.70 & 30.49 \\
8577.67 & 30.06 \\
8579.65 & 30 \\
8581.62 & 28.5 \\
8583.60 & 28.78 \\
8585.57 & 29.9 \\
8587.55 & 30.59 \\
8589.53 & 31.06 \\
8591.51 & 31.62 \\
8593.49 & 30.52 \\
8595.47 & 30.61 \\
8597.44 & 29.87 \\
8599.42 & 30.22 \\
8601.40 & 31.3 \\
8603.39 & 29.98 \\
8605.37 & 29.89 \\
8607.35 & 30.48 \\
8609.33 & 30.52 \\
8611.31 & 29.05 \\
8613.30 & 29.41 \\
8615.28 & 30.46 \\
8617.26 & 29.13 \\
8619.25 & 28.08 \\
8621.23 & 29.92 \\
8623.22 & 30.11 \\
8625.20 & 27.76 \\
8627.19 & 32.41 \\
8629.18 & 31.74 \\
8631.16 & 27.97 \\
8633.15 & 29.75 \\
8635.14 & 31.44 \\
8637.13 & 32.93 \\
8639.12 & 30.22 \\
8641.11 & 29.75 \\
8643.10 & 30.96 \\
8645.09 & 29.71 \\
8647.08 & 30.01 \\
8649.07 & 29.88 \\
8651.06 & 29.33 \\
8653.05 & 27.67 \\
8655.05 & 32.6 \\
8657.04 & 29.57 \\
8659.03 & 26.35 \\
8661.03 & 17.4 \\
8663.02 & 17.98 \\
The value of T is 0.08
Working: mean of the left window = 32.3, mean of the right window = 30.3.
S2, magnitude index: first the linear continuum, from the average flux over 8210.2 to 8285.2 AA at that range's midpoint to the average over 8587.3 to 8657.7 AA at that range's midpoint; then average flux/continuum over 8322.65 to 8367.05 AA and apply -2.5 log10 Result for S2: 0.03 mag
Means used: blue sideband 31.7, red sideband 30.2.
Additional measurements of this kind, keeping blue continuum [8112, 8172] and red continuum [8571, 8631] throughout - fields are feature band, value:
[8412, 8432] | 0.009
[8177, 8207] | 0.022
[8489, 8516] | 0.059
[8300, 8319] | 0.010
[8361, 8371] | 0.039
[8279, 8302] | 0.024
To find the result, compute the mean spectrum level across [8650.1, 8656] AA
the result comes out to 29.8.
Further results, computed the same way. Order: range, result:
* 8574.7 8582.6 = 29.8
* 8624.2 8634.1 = 29.9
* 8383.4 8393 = 29.6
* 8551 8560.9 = 29.8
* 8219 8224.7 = 30.7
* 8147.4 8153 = 32.8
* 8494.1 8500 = 24.4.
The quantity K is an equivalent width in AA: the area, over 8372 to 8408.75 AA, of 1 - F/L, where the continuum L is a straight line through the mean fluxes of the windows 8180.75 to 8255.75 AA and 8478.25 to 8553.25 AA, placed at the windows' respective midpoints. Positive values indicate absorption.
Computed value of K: -0.9 AA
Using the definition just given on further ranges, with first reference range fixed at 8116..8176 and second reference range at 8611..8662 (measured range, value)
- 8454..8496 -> 0.2 AA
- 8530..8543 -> 1.9 AA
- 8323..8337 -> 0.5 AA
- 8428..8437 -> 0.1 AA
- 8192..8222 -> 0.7 AA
